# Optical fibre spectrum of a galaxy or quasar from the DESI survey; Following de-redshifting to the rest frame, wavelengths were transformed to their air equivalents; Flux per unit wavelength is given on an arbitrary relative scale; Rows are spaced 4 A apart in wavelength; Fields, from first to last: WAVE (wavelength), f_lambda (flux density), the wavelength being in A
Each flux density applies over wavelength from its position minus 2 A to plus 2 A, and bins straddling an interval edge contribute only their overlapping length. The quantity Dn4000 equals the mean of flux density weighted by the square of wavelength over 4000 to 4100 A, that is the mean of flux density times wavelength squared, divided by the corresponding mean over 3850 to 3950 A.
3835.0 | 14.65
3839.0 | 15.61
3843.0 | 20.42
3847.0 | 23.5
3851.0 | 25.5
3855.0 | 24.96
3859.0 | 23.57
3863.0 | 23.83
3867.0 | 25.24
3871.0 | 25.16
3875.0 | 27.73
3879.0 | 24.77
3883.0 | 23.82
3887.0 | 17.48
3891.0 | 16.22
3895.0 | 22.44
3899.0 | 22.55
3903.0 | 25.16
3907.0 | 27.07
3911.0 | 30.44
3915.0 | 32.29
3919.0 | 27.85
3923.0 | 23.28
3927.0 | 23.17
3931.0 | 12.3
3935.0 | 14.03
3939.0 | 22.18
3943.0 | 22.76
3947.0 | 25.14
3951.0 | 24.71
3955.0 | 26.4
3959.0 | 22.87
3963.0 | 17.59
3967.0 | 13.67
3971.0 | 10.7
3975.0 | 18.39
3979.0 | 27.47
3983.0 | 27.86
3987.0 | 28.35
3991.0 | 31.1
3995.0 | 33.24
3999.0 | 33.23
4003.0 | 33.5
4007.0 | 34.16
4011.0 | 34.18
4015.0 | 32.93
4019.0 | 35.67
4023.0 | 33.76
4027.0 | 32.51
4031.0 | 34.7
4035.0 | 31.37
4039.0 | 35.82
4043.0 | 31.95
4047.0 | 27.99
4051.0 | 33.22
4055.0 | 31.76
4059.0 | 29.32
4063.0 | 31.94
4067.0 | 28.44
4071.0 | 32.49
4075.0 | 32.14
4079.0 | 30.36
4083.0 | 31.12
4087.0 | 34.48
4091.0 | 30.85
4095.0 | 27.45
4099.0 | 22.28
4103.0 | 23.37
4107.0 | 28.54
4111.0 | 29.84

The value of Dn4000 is 1.46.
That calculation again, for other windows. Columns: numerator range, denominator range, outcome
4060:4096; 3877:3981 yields 1.52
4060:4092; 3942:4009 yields 1.30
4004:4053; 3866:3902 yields 1.57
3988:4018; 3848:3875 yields 1.43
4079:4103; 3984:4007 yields 0.95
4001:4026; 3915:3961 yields 1.56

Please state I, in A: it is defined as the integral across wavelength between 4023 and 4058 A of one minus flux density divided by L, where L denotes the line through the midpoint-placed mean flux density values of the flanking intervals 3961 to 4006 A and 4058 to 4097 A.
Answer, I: -4.61 A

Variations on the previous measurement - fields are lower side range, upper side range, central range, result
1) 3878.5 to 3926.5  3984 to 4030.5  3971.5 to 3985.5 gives 3.4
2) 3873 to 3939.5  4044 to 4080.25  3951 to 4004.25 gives 3.9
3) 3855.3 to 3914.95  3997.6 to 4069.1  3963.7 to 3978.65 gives 6.7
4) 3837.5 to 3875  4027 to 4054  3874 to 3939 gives 7.0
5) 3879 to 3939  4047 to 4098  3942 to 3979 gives 6.8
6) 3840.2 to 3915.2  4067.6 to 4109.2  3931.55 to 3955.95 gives 3.8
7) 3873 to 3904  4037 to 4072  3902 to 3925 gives -3.9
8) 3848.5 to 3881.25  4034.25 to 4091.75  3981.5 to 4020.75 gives -3.9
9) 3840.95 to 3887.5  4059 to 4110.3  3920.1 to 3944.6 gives 5.6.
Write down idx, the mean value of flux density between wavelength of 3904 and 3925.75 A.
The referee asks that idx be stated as 27.9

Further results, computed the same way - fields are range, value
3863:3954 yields 23.5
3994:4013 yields 33.7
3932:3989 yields 21.4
